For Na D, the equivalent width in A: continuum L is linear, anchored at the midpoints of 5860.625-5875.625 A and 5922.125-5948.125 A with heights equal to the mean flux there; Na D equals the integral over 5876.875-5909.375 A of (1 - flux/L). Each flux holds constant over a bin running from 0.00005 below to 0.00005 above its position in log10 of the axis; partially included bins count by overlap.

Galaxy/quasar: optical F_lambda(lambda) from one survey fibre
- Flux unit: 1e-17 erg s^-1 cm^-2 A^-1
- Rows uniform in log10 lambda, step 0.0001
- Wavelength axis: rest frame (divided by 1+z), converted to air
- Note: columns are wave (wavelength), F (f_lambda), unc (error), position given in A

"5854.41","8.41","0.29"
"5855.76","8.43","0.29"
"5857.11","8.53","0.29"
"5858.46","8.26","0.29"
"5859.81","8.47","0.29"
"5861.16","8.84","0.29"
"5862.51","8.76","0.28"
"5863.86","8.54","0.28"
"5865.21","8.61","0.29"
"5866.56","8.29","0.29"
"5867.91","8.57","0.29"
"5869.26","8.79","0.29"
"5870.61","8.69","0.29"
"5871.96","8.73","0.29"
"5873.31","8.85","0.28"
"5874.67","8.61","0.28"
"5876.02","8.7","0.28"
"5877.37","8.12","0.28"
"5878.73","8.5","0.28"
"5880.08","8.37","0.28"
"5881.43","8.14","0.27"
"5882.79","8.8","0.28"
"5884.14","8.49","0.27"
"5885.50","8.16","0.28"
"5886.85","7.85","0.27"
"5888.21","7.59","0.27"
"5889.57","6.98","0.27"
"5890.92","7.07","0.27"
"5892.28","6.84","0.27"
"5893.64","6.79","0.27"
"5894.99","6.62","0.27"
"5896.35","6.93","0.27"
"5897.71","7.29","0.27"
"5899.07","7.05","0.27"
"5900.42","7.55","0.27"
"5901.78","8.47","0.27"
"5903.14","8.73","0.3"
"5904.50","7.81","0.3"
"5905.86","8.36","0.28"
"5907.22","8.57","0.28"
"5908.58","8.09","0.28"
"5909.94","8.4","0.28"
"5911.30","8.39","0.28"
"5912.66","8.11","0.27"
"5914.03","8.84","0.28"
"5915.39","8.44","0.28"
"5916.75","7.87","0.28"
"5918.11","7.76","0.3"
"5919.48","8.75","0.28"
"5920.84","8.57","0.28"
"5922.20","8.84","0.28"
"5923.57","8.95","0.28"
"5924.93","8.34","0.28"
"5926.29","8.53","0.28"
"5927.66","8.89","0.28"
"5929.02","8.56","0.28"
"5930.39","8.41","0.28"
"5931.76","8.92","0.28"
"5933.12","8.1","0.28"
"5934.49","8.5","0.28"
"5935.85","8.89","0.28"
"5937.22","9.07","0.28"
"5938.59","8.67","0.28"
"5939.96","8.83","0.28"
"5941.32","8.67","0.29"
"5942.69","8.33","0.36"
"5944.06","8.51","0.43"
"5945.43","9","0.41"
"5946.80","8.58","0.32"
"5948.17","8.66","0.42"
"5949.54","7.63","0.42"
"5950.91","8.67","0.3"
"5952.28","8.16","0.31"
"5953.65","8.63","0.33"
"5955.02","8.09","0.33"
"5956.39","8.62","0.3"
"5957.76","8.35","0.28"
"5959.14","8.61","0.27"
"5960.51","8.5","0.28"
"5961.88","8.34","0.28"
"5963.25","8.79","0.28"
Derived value 3.23 A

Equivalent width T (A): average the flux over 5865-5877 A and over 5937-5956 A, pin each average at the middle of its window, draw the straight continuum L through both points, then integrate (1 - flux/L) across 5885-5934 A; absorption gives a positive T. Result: 3.1 A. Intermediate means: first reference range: 8.64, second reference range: 8.52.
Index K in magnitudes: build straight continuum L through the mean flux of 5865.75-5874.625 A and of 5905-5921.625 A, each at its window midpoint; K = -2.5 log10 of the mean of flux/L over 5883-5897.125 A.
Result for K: 0.15 mag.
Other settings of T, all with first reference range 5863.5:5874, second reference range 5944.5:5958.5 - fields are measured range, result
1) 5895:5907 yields 1.15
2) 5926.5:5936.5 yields -0.14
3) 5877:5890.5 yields 0.82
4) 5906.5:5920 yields 0.34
